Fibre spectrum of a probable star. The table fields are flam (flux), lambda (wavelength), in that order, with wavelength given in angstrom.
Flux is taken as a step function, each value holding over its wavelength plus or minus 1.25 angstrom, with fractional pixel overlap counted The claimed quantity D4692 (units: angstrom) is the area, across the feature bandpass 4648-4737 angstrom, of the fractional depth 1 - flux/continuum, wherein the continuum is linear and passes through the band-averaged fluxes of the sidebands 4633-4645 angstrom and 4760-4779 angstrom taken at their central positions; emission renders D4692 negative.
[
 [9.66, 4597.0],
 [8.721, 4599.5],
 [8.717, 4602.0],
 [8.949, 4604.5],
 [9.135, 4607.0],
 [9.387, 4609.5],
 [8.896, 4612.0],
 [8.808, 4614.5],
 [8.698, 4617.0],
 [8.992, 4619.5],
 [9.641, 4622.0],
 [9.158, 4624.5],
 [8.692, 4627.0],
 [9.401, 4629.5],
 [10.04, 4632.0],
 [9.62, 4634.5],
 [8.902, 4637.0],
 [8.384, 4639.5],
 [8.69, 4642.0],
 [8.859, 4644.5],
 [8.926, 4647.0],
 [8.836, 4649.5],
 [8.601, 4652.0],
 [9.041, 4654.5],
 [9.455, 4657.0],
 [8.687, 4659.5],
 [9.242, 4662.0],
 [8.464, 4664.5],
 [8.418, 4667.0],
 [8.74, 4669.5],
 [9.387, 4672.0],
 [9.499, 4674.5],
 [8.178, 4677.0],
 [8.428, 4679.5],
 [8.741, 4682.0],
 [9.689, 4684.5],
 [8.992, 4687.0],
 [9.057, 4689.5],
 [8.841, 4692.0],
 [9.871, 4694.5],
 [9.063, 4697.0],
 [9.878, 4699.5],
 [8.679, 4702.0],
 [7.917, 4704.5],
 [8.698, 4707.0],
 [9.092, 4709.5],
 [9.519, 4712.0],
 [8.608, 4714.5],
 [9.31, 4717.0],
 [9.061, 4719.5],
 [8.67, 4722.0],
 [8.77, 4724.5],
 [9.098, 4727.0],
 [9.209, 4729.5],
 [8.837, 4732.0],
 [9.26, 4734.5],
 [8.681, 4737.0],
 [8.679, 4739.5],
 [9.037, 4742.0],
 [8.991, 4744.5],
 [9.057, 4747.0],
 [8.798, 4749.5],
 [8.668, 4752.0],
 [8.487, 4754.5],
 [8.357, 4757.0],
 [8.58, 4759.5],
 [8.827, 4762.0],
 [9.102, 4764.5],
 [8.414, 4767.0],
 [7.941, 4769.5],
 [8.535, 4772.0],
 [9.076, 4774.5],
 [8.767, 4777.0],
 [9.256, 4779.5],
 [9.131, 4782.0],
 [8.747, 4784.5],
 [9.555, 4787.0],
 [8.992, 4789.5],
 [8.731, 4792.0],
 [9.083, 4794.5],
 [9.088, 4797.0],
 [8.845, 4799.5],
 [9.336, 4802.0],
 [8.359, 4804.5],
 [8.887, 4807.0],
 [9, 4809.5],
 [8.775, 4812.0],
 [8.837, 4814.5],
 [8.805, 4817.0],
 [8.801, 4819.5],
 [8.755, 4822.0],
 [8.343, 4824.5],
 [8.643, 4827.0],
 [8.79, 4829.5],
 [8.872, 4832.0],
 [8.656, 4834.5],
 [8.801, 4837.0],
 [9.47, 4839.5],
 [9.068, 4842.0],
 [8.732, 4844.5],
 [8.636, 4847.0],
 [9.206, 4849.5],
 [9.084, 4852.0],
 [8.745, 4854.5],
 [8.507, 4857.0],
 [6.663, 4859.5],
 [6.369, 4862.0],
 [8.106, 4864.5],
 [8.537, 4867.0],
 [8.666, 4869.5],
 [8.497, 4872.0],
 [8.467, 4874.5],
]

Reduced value -1.4 angstrom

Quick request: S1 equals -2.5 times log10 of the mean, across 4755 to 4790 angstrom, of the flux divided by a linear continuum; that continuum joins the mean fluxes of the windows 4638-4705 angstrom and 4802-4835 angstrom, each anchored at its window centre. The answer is 0.00 mag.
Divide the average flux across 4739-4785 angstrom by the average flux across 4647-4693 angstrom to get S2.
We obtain 1.0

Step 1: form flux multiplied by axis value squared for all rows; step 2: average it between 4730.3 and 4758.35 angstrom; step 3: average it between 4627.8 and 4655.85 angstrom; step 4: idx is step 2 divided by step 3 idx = 1.0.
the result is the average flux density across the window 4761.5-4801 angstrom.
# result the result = 8.88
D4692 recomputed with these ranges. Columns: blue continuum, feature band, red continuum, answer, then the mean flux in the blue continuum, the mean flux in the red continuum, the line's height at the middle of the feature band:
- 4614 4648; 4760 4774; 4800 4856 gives 0.5 angstrom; 9.06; 8.84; 8.91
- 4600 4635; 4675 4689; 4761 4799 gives 0.3 angstrom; 9.13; 8.88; 9.03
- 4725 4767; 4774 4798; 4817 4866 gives -0.9 angstrom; 8.84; 8.55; 8.72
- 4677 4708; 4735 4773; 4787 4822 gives 1.0 angstrom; 8.96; 8.91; 8.93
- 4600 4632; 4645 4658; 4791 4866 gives 0.1 angstrom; 9.07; 8.67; 9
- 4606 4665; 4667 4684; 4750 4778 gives 0.1 angstrom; 9.03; 8.62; 8.9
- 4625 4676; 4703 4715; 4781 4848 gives 0.2 angstrom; 8.99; 8.88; 8.95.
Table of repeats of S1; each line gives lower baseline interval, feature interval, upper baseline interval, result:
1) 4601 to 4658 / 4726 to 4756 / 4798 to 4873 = -0.010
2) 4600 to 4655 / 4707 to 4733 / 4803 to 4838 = -0.015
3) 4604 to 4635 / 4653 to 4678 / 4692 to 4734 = 0.022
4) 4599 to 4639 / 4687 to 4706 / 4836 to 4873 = -0.017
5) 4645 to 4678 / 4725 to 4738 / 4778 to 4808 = -0.007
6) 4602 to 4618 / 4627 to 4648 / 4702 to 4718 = -0.018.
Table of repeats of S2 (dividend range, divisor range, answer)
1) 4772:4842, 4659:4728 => 0.99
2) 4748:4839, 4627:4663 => 0.97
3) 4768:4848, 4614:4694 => 0.99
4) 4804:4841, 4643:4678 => 0.99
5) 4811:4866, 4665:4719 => 0.96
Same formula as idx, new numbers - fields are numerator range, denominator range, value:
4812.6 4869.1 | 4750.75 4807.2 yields 1.00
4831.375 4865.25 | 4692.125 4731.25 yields 1.00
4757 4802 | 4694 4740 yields 1.01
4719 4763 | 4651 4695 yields 1.02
